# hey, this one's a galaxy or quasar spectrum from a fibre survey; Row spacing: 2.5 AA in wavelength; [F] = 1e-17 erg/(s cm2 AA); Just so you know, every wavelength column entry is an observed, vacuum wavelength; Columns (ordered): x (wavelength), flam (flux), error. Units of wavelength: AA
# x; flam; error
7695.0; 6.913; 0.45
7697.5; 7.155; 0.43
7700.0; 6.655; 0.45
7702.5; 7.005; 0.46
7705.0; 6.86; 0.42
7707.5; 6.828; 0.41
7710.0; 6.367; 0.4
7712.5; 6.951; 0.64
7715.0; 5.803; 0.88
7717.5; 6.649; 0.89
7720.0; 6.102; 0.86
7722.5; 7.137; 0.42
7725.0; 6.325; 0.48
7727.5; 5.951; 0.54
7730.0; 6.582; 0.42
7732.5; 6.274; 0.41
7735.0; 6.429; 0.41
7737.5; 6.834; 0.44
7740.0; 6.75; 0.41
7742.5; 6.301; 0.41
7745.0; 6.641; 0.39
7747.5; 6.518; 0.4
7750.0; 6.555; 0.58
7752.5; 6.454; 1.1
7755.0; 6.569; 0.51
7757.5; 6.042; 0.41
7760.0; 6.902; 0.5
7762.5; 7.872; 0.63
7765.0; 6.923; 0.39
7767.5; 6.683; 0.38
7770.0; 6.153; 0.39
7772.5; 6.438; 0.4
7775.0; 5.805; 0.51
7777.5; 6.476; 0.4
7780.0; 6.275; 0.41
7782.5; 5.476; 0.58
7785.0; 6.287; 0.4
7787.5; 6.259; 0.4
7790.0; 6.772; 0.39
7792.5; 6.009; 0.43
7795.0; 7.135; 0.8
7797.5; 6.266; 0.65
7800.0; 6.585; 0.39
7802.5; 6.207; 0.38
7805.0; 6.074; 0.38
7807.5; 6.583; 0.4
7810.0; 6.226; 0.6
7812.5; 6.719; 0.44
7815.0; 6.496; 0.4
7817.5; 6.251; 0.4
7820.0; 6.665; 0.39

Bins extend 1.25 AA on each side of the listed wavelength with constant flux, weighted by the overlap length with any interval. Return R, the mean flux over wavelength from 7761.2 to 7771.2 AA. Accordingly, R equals 6.91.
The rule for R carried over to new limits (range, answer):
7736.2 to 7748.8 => 6.61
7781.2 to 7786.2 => 5.88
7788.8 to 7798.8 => 6.54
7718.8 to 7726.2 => 6.53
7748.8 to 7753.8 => 6.5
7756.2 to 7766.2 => 6.93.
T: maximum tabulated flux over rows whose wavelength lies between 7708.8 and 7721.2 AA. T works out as 6.951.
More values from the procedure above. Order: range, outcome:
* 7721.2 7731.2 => 7.137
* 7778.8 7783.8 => 6.275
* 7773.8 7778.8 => 6.476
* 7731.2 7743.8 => 6.834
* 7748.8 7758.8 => 6.569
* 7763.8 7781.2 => 6.923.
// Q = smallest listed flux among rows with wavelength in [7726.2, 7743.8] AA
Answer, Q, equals 5.951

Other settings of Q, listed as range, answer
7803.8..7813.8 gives 6.074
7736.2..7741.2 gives 6.75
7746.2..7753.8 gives 6.454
